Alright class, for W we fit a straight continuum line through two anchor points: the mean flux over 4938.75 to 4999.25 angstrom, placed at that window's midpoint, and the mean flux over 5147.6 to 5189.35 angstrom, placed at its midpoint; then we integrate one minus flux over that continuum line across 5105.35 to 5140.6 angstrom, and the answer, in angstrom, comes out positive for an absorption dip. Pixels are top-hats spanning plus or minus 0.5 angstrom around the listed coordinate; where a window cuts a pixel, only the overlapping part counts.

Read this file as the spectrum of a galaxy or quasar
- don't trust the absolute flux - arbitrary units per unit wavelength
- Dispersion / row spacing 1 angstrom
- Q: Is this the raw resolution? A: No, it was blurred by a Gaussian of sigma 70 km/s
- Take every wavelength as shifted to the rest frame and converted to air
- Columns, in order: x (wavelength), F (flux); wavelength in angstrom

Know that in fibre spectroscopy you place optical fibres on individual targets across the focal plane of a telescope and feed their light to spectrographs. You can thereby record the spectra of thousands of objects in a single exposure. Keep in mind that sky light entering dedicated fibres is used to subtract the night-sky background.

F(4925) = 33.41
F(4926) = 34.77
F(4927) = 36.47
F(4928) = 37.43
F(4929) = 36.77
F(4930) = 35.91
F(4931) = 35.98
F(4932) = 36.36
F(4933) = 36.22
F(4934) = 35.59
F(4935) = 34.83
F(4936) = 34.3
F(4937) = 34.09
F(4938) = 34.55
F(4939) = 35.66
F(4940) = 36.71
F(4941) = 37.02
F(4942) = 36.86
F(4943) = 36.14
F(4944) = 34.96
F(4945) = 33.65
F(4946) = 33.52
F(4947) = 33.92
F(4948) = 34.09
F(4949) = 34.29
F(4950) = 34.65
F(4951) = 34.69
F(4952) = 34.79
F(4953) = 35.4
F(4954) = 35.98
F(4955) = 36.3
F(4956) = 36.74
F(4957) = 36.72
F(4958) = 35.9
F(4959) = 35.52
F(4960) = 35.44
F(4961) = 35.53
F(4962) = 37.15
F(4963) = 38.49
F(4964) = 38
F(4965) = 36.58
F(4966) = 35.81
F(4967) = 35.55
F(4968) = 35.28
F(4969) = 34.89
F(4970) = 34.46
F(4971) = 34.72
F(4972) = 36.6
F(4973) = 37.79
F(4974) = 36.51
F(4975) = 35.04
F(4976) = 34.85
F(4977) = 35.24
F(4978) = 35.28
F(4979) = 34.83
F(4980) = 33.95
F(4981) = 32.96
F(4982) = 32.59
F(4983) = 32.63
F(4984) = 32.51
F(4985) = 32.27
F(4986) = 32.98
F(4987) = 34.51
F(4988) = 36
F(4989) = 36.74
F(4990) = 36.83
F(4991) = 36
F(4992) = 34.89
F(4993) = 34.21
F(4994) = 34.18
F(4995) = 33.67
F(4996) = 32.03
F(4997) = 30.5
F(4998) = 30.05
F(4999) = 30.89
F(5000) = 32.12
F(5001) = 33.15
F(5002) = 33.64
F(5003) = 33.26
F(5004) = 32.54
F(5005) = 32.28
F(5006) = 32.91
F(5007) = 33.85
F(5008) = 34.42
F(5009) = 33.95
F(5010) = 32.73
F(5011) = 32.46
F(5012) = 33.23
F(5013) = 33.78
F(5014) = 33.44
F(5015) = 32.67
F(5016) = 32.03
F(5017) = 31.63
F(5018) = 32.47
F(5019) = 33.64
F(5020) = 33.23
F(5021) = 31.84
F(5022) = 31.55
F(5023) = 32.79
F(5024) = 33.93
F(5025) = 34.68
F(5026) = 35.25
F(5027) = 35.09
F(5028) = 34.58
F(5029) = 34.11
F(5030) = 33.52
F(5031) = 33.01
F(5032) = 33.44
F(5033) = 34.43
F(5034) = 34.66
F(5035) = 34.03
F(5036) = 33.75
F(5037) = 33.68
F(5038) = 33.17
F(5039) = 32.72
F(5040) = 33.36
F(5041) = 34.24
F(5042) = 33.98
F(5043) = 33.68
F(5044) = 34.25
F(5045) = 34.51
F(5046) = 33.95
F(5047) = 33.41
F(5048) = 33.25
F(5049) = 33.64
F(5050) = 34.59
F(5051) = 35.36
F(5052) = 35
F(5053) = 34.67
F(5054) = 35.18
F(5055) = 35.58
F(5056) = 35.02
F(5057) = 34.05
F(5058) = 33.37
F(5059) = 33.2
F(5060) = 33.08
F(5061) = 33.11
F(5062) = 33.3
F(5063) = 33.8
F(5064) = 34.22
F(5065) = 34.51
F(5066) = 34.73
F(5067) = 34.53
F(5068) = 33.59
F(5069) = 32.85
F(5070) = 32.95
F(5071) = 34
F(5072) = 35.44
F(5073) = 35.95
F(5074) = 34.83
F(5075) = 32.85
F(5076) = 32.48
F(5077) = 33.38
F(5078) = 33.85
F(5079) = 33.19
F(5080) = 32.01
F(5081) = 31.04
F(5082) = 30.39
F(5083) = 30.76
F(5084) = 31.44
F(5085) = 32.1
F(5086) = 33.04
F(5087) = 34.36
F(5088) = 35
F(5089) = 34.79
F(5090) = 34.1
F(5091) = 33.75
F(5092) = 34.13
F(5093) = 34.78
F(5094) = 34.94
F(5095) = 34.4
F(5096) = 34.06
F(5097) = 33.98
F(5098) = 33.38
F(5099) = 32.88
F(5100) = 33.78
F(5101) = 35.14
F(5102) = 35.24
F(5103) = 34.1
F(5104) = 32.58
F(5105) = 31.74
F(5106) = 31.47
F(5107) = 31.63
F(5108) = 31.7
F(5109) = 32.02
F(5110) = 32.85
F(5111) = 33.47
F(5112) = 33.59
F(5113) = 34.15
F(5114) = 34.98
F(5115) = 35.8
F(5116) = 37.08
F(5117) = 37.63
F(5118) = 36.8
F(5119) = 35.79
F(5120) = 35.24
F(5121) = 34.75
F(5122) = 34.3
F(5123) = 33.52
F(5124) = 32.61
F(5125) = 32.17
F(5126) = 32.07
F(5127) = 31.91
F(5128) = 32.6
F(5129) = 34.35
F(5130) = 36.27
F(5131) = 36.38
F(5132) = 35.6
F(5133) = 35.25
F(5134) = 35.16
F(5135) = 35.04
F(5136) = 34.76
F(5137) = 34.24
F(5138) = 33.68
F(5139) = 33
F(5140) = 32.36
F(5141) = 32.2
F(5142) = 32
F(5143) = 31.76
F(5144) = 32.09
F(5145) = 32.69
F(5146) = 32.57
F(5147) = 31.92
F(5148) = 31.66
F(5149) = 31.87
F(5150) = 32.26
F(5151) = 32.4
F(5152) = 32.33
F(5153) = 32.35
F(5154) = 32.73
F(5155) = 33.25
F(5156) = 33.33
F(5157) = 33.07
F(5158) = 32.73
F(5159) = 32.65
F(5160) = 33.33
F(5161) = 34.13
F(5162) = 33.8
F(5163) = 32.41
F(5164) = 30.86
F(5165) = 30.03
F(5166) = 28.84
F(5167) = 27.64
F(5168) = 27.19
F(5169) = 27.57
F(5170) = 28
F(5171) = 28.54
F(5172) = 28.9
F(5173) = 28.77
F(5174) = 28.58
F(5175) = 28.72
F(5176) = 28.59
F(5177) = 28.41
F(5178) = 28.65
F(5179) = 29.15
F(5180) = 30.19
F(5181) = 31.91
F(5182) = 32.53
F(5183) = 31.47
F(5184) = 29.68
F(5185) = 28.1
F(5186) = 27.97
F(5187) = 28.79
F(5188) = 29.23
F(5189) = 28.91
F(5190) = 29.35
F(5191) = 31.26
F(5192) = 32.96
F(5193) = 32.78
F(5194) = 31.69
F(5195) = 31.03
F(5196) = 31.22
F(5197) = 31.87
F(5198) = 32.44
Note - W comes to -2.9 angstrom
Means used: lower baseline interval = 35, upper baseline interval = 30.5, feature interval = 34.1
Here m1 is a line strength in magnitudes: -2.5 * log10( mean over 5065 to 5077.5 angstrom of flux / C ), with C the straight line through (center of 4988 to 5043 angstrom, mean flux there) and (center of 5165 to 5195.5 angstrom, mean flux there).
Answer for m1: -0.06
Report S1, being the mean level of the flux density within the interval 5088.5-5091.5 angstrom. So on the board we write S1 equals 34.2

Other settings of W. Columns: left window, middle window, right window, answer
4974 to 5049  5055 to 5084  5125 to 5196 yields -0.58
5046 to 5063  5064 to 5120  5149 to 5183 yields -1.36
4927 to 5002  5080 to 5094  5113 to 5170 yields 0.25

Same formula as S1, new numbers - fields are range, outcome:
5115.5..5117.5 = 37.4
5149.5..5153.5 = 32.3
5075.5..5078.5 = 33.2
